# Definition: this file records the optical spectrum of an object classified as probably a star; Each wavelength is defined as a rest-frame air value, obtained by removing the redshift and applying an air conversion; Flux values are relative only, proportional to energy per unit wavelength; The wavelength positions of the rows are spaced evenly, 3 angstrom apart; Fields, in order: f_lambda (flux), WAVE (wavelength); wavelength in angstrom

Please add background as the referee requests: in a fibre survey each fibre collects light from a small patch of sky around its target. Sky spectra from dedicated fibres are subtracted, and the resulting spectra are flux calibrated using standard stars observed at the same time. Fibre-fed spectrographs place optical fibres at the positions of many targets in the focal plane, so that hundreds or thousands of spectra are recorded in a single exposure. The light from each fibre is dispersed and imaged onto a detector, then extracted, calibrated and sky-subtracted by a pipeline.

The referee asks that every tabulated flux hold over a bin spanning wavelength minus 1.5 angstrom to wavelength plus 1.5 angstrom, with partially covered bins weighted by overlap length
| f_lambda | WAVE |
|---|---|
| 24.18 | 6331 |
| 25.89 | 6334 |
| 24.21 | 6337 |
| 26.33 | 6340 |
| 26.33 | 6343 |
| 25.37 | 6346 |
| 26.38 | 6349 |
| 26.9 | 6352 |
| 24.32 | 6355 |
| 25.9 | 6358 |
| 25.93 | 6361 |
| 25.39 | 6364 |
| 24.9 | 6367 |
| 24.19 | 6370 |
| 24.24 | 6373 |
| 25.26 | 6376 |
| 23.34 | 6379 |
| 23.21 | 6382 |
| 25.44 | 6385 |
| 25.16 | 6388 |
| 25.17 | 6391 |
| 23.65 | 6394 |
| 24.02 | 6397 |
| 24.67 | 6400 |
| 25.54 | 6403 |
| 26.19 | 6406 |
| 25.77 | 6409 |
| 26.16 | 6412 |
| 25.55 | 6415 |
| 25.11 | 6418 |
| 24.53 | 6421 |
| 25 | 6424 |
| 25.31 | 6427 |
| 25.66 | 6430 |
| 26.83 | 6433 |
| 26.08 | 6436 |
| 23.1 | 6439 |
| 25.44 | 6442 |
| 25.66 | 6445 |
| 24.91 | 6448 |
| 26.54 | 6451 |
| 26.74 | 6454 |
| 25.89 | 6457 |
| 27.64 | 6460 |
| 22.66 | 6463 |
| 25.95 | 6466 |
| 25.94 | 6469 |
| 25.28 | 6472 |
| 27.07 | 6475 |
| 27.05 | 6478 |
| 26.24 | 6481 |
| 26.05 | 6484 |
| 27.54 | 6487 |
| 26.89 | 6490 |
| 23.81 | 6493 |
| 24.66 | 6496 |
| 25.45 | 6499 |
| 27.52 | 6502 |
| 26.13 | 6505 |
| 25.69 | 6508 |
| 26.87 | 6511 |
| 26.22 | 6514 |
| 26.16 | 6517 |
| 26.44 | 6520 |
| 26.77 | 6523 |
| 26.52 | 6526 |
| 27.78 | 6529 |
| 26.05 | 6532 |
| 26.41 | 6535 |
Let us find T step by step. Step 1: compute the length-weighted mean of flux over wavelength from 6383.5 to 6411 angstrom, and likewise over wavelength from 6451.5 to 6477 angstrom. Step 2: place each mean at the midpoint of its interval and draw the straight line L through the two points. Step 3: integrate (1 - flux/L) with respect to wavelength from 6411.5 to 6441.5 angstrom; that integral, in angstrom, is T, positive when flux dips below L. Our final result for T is 0.2 angstrom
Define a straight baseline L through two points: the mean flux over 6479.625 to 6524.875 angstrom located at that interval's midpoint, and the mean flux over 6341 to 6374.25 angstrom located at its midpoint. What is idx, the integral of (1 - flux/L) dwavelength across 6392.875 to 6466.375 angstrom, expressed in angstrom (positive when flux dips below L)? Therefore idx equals 1.2 angstrom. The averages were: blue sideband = 25.5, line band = 25.4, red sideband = 26.2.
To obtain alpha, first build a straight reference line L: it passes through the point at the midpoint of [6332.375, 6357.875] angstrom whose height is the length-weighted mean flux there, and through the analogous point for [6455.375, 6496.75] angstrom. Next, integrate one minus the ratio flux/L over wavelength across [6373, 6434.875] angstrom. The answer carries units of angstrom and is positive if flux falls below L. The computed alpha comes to 1.8 angstrom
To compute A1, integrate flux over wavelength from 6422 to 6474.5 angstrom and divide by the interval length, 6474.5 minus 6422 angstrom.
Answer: 25.6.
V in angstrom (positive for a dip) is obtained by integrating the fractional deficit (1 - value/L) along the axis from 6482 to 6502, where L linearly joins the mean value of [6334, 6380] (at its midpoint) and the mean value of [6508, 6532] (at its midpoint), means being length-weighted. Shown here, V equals 0.36 angstrom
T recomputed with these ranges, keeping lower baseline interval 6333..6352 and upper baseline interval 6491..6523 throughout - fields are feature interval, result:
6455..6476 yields 0.1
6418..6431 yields 0.4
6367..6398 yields 1.8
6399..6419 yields 0.2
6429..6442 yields 0.2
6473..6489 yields -0.5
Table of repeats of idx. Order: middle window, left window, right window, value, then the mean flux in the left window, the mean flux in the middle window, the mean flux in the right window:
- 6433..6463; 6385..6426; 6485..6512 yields -0.1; 25.1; 25.7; 26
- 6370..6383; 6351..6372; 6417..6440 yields 0.6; 25.3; 24.1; 25.3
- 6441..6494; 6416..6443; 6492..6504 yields -1.3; 25.2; 26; 25.5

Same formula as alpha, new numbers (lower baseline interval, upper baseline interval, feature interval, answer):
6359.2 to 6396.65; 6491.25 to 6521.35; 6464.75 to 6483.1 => -0.5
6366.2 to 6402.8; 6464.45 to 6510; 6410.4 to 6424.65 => -0.2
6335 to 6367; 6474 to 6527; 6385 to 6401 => 0.8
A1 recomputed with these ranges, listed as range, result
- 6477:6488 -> 26.7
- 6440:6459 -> 25.8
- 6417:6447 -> 25.3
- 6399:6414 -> 25.7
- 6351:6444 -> 25.1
